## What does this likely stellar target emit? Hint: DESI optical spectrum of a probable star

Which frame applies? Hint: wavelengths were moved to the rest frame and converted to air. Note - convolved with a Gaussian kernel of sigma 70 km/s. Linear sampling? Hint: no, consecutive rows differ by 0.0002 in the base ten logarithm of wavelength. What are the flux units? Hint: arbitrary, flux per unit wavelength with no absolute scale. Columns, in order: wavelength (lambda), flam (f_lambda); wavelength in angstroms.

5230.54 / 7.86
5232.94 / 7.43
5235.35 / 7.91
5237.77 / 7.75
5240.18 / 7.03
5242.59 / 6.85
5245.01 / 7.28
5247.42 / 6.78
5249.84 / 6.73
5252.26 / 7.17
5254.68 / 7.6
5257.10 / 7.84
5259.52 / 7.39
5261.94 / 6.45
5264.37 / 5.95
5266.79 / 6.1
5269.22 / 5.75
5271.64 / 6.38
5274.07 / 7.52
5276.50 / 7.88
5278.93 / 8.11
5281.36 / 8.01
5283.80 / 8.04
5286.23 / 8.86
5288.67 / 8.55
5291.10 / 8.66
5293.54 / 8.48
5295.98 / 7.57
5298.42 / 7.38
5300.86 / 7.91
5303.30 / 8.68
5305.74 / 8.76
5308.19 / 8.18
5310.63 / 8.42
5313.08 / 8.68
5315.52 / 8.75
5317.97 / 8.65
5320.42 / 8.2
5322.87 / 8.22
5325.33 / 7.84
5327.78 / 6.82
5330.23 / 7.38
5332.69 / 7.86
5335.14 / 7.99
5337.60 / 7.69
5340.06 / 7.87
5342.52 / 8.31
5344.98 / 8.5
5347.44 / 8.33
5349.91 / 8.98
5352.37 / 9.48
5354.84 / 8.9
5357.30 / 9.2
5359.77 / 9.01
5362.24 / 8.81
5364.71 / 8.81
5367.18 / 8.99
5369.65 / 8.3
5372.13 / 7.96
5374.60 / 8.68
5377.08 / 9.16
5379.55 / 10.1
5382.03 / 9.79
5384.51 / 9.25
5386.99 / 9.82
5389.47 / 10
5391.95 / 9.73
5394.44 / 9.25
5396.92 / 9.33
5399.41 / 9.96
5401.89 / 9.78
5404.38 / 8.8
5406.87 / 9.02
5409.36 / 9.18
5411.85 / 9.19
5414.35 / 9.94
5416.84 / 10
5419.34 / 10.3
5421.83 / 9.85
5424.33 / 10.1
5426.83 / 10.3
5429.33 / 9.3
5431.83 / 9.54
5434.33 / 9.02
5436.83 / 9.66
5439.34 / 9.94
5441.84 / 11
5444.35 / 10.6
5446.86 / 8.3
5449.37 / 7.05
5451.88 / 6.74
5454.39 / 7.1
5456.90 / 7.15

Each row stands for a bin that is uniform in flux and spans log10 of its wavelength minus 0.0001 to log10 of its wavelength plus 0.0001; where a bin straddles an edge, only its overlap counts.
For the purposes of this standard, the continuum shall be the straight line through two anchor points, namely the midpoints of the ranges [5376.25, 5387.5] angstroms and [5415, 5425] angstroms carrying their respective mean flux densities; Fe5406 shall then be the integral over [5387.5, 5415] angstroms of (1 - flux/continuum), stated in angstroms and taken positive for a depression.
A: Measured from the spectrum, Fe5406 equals 1.05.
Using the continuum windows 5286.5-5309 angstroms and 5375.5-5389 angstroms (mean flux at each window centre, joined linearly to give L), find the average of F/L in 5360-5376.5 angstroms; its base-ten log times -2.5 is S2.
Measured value 0.09 mag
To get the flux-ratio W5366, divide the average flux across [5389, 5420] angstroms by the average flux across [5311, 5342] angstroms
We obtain 1.2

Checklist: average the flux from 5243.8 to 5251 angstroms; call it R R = 6.93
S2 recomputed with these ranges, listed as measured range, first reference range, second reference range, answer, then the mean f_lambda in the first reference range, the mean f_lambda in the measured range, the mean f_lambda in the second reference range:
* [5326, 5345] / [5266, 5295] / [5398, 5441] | 0.10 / 7.72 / 7.76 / 9.65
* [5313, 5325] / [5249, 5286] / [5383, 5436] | -0.05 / 7.18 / 8.43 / 9.61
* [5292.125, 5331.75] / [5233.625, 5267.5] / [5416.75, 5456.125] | -0.04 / 7.08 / 8.12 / 9.25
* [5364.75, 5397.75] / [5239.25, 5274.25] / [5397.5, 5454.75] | -0.07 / 6.83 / 9.24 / 9.37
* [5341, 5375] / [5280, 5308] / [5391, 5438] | 0.03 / 8.26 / 8.73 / 9.59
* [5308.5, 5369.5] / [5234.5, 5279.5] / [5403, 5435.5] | -0.01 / 7.06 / 8.4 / 9.58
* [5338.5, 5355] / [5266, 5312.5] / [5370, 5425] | 0.02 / 7.88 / 8.59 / 9.48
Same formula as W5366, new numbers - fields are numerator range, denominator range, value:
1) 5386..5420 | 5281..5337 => 1.17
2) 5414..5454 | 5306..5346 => 1.16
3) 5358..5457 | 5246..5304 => 1.24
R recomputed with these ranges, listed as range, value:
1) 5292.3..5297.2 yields 8.02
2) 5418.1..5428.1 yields 10.1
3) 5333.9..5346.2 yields 8.07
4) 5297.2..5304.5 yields 7.99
